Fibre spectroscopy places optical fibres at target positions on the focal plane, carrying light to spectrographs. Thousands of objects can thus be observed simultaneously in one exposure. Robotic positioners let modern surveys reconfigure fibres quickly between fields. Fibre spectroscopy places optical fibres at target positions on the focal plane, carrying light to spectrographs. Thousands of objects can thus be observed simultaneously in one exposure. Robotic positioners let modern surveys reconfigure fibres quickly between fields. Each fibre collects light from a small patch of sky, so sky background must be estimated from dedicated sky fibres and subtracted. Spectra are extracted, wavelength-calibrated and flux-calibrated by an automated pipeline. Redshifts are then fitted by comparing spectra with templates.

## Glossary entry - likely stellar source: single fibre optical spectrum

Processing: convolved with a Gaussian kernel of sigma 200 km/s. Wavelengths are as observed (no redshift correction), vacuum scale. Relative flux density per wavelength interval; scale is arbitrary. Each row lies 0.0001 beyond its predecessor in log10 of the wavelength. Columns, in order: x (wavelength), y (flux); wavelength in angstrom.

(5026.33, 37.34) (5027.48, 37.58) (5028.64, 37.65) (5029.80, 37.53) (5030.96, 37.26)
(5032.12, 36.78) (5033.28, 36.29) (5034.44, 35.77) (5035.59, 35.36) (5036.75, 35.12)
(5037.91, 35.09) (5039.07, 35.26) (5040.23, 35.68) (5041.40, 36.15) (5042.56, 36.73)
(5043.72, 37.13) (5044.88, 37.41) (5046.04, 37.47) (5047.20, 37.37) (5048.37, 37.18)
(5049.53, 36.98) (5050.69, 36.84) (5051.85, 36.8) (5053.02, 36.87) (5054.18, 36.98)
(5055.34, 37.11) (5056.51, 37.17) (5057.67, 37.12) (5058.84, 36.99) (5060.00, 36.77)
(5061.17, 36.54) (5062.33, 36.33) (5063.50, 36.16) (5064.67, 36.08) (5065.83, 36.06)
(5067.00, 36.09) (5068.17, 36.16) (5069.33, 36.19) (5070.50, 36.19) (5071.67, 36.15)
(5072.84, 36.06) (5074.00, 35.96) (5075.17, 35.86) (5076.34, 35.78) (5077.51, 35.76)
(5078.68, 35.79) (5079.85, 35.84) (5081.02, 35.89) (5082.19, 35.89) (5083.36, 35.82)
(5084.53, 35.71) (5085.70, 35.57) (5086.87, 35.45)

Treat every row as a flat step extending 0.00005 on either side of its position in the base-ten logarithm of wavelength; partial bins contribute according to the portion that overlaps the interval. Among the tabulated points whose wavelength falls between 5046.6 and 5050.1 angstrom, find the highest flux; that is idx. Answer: 37.37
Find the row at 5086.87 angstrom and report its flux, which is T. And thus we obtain 35.45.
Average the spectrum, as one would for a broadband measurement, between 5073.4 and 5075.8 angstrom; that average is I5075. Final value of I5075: 36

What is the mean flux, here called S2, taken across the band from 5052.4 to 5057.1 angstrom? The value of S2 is 37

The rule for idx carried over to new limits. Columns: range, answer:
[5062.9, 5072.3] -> 36.19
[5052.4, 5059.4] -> 37.17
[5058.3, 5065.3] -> 36.99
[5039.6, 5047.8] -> 37.47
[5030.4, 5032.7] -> 37.26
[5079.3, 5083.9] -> 35.89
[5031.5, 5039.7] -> 36.78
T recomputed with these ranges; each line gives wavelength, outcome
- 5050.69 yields 36.84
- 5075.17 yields 35.86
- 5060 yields 36.77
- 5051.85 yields 36.8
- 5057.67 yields 37.12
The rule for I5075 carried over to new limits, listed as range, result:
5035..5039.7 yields 35.3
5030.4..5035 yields 36.5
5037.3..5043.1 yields 35.7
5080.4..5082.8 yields 35.9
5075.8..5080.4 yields 35.8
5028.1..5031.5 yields 37.4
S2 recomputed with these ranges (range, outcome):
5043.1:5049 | 37.3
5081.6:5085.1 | 35.8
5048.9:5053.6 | 36.9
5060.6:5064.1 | 36.3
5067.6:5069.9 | 36.3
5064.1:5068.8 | 36.2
